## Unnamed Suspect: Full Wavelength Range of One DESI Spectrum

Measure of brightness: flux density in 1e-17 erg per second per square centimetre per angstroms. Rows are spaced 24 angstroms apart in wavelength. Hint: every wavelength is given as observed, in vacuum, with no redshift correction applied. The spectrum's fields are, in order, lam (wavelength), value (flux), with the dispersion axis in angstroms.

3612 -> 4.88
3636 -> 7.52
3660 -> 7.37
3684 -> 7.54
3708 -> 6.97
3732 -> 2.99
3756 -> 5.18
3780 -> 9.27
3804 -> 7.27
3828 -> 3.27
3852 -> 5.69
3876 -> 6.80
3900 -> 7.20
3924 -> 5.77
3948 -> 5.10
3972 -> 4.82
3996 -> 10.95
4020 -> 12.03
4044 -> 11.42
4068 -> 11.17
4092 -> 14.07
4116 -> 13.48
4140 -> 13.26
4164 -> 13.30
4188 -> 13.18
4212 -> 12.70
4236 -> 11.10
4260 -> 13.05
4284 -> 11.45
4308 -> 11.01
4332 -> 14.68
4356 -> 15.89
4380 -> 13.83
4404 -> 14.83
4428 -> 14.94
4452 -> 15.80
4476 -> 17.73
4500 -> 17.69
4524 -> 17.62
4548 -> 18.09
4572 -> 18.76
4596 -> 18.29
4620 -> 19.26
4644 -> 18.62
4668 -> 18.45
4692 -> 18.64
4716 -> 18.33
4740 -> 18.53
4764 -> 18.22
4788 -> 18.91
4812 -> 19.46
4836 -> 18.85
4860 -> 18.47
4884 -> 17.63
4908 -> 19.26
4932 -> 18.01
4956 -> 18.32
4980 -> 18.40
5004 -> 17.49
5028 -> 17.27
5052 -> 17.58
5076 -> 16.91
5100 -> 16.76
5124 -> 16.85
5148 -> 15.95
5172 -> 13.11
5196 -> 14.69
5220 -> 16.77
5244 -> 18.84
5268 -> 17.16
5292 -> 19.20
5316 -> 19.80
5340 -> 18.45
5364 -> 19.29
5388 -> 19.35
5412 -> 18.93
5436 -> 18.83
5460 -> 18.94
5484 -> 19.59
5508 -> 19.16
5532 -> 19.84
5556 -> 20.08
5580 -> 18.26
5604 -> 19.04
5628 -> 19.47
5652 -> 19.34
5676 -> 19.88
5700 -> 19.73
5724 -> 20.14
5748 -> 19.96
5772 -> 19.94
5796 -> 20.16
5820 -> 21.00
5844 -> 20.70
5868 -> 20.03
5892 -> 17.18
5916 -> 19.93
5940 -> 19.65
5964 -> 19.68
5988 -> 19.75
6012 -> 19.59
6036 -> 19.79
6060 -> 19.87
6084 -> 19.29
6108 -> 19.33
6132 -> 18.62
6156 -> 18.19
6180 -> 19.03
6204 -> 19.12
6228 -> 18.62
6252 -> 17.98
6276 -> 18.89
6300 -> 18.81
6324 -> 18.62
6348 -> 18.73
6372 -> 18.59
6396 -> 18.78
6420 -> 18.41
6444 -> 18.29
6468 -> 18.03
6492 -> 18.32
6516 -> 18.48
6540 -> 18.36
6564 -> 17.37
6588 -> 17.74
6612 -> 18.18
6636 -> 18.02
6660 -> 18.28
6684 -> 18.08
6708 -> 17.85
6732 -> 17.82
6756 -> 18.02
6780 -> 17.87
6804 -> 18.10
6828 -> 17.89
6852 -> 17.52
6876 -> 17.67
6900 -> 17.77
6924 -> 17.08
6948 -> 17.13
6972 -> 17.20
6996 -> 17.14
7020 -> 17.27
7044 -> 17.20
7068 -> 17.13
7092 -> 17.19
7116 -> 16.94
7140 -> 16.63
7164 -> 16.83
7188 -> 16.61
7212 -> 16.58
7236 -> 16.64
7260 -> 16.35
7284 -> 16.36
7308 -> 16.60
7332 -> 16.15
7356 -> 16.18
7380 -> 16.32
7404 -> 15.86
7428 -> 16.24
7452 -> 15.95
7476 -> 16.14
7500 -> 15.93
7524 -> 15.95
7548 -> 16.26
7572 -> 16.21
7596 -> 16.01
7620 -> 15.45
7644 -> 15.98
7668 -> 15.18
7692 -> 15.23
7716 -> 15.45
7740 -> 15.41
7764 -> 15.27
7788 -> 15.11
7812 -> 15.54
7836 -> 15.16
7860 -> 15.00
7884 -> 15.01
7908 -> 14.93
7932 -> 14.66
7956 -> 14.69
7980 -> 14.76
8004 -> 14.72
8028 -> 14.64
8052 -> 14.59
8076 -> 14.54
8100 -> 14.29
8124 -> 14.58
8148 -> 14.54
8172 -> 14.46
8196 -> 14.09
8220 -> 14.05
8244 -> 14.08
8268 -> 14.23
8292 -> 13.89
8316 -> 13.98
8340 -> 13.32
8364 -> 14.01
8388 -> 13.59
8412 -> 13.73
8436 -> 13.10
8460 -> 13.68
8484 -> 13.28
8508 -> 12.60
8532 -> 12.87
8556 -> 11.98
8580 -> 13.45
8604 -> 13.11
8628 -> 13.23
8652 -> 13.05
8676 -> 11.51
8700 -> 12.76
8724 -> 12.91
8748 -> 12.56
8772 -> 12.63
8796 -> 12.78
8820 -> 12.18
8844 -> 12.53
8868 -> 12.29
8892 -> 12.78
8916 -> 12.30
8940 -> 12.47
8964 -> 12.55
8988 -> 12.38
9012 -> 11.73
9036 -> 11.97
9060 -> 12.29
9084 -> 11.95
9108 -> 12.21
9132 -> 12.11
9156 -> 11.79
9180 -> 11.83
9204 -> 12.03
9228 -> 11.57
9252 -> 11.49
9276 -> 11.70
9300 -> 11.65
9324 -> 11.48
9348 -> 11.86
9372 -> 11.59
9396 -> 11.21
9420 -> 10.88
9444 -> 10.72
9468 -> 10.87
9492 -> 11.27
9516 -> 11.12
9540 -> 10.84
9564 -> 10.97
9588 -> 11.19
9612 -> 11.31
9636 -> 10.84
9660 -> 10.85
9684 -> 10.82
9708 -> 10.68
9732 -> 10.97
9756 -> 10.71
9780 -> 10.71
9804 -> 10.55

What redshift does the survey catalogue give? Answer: 0.00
